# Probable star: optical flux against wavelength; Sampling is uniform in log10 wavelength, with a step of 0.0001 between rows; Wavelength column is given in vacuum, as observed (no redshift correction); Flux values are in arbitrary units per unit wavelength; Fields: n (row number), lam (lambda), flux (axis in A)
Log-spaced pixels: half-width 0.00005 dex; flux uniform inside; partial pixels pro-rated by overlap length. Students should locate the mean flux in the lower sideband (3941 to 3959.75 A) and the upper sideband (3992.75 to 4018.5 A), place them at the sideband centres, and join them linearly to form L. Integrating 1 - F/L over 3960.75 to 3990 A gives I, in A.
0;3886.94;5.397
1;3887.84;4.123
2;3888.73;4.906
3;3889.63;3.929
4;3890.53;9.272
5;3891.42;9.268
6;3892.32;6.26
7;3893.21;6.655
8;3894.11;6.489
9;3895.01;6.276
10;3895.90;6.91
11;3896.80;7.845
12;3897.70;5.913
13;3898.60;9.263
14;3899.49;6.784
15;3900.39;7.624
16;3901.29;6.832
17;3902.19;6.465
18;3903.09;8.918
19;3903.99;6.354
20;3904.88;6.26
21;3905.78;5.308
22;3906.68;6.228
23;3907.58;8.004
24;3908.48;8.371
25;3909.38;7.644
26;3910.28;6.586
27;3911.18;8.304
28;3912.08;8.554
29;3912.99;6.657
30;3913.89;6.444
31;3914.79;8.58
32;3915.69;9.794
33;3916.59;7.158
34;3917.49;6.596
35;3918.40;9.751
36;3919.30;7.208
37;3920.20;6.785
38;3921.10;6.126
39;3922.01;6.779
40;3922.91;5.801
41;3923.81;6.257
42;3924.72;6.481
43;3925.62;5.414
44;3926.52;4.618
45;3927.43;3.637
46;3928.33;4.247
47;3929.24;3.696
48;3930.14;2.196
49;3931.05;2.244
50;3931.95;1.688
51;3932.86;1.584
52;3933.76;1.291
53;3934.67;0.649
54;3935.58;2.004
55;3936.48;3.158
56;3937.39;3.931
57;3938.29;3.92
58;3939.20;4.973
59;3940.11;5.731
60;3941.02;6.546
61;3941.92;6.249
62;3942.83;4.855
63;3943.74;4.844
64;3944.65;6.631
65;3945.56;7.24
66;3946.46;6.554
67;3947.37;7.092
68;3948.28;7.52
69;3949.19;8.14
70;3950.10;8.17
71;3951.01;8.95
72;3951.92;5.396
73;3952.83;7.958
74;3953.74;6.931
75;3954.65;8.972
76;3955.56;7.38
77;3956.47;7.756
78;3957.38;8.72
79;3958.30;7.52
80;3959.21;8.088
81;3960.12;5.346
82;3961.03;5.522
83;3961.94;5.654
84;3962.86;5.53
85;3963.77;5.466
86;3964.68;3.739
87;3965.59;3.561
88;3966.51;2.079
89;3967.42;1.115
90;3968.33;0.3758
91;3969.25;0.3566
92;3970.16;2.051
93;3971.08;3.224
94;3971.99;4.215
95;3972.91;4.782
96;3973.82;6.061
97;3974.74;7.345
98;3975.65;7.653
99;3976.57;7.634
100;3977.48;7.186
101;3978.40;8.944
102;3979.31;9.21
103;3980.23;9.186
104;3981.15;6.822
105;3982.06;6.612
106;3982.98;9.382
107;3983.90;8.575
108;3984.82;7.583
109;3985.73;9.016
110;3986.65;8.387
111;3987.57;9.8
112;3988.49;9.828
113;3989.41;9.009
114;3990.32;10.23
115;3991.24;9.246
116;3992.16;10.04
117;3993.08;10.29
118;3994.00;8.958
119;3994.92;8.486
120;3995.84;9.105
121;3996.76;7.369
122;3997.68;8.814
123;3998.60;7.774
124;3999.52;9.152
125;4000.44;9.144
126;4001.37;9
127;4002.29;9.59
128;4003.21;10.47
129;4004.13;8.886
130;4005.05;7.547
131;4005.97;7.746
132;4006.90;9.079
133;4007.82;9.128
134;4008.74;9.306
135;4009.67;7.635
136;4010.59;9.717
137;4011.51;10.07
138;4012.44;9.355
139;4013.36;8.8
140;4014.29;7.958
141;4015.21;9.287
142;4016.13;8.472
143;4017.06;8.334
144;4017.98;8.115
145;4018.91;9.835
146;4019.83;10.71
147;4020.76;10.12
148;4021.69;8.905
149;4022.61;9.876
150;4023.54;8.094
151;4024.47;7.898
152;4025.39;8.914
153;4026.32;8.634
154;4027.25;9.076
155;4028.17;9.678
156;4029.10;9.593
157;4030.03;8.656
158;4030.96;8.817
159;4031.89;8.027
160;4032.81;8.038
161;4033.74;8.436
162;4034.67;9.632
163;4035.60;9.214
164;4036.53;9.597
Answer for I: 6.86 A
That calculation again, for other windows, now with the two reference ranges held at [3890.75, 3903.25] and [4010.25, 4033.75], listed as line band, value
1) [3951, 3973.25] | 8.13 A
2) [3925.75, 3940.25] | 8.71 A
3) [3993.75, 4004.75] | -0.26 A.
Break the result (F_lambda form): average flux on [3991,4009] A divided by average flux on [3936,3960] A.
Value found 1.3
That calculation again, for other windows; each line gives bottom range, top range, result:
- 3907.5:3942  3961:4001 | 1.26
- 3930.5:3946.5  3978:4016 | 2.20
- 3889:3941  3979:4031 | 1.49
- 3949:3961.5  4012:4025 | 1.20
